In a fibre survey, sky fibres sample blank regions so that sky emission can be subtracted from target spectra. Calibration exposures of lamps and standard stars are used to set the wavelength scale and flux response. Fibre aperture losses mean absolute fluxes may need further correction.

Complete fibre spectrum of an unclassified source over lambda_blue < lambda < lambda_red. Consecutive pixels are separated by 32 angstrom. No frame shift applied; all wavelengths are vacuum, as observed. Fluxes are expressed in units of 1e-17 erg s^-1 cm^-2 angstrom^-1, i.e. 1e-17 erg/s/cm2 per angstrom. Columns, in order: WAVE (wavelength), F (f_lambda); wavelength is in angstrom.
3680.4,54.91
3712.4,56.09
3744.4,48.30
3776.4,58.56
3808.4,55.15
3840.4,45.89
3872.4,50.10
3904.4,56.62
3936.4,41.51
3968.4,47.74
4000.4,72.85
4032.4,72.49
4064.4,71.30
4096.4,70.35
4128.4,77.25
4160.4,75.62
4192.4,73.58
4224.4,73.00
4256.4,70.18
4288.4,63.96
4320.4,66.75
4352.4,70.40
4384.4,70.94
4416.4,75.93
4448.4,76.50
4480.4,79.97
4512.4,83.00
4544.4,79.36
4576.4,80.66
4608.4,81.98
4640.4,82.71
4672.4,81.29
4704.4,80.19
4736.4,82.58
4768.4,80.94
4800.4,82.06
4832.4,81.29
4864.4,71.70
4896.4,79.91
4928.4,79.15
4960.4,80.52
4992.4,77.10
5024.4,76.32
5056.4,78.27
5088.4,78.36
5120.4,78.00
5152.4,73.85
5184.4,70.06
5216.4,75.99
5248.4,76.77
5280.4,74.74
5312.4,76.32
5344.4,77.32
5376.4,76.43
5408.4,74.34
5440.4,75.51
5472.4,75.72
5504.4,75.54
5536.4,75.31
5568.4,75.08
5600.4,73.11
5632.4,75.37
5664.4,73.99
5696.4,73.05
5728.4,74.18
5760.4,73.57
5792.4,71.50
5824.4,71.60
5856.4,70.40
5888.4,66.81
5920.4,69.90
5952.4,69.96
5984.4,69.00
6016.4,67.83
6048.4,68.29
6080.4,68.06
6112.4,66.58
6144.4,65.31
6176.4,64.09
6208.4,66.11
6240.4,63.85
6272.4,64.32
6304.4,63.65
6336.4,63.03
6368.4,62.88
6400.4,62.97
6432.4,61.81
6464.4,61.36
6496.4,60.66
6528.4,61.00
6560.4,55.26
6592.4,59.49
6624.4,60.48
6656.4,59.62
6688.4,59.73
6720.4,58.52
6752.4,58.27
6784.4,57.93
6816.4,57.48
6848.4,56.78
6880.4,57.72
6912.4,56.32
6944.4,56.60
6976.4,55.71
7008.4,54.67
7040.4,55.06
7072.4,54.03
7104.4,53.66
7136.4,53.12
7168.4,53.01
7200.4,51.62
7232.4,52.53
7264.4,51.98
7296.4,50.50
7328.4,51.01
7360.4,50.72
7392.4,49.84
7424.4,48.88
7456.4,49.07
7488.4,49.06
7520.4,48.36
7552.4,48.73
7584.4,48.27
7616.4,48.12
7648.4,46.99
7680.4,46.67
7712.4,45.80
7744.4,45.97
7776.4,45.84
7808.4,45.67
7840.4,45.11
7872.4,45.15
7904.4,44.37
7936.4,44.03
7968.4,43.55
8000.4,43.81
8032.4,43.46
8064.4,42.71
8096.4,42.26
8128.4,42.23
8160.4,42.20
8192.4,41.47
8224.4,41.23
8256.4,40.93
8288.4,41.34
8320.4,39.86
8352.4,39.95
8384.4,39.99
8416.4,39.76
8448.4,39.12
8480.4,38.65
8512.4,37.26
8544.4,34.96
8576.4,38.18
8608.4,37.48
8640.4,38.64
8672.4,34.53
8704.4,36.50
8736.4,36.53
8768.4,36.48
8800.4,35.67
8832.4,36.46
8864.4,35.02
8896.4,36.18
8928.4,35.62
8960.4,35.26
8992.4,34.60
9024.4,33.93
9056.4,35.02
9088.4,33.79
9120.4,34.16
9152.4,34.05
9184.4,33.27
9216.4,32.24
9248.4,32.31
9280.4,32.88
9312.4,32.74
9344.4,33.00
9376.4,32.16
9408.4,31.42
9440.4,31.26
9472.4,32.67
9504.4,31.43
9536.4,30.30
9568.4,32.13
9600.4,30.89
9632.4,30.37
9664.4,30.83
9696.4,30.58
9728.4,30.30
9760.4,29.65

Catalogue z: 0.000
